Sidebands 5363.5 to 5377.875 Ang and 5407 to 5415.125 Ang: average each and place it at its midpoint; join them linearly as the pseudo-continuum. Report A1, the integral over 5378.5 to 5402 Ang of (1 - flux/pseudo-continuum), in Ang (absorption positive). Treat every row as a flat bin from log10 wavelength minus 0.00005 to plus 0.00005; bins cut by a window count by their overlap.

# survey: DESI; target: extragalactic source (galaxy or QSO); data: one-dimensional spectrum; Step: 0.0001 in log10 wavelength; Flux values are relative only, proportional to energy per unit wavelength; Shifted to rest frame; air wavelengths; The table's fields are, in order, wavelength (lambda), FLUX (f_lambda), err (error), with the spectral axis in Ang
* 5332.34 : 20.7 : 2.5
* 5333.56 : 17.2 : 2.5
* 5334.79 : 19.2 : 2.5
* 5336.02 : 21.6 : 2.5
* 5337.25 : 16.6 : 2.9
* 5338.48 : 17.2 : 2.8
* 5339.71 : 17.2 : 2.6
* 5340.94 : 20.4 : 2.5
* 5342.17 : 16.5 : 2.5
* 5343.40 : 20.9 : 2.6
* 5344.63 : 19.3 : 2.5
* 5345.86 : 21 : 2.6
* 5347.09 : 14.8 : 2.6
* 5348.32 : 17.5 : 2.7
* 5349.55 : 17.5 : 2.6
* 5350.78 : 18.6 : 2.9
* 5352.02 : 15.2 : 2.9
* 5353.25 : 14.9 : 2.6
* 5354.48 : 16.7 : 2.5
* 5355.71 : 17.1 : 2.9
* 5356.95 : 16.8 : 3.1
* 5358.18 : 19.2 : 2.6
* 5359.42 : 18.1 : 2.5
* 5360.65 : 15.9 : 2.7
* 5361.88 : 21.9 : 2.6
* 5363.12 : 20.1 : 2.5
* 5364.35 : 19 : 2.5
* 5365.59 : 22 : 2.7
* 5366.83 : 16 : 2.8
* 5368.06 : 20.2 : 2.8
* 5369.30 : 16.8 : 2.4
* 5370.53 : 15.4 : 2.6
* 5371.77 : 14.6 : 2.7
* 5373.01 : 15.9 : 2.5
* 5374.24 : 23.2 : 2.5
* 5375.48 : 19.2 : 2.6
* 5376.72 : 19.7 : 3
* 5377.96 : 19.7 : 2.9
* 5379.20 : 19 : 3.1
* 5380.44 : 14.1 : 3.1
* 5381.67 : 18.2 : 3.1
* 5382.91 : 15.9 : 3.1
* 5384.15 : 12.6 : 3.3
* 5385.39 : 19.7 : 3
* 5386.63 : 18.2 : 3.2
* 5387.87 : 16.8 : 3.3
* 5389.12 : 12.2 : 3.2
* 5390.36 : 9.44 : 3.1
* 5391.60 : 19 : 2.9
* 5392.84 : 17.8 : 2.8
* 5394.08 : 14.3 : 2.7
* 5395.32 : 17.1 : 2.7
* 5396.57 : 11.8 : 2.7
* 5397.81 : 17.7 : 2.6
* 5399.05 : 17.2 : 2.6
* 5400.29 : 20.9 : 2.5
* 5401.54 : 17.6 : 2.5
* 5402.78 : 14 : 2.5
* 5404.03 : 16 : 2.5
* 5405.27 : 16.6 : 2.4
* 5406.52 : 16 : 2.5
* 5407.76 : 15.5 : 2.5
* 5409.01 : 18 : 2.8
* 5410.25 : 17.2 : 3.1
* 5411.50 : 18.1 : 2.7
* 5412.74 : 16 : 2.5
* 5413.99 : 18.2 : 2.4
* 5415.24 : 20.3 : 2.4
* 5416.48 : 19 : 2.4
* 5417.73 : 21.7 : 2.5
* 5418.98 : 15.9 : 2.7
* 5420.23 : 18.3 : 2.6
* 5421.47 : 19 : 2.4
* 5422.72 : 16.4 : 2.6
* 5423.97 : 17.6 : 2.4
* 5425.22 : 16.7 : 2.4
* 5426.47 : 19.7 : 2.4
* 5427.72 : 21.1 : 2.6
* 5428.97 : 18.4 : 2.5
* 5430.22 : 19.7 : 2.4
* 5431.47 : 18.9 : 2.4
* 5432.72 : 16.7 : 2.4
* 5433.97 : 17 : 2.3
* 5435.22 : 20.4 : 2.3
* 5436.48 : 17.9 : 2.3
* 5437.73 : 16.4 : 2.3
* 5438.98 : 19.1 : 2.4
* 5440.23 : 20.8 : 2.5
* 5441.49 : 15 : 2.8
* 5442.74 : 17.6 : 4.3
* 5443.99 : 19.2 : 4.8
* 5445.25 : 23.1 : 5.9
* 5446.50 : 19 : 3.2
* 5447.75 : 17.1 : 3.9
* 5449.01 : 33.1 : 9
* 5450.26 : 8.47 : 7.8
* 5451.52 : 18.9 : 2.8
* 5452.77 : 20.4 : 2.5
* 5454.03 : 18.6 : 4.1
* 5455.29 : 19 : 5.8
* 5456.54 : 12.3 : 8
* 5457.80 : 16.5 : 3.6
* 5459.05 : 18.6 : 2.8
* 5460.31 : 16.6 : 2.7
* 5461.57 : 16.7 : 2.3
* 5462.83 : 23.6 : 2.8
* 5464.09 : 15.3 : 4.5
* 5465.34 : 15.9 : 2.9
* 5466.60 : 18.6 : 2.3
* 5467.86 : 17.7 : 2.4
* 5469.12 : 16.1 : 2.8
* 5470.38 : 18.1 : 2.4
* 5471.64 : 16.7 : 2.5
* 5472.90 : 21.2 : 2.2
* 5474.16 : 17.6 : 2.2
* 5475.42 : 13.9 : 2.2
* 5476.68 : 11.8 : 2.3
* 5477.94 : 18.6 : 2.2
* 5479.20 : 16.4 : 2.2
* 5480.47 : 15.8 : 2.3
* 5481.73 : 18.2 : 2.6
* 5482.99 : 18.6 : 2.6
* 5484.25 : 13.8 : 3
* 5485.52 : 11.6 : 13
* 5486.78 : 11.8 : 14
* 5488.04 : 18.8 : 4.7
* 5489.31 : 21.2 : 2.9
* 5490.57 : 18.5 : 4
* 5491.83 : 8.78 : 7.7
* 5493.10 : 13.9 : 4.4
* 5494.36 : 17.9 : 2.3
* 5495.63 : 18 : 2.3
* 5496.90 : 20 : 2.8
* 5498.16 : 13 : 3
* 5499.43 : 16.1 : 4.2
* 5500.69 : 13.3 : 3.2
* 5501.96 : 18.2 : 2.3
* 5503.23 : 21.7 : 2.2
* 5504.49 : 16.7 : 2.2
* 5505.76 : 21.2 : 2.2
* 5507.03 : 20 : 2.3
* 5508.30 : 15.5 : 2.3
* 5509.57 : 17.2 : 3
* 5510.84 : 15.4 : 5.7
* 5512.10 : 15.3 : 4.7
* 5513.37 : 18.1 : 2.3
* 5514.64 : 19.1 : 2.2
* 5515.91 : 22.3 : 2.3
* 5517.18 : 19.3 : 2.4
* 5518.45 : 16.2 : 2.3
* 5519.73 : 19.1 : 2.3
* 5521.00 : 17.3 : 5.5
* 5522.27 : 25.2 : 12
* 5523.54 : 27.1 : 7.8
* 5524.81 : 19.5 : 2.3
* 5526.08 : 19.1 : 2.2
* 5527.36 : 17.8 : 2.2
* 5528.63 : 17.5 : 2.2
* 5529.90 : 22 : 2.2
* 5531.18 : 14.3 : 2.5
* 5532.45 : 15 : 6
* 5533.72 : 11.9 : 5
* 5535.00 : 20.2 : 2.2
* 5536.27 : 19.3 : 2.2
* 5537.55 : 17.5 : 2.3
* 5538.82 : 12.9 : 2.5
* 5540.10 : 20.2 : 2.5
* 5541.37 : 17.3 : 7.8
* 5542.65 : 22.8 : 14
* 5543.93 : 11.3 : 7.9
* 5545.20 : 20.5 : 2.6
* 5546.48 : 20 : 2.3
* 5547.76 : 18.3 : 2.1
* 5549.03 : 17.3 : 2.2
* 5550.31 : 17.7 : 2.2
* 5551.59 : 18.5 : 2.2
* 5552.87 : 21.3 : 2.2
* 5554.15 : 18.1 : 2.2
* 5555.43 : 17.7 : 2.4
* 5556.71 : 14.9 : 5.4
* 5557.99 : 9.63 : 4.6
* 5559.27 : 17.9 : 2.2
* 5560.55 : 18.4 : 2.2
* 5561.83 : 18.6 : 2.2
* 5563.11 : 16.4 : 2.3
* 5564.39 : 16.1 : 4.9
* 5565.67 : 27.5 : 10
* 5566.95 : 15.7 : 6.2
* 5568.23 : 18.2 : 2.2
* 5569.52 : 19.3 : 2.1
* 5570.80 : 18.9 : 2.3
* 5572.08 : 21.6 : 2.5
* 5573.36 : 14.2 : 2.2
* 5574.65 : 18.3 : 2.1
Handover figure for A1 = 2.1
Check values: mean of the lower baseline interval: 18.4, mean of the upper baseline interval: 17.3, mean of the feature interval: 16.3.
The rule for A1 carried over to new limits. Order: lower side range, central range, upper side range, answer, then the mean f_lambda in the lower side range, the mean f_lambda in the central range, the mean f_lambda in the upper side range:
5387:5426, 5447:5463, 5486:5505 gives -1.6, 16.9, 18.3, 16.5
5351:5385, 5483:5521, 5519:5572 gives 2.4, 17.7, 17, 18.3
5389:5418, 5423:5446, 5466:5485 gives -2.5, 16.8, 18.6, 16.8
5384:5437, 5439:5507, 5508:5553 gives 1.6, 17.3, 17.4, 18.3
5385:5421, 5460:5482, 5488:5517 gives 0.1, 16.9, 17.1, 17.4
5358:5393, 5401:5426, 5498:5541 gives 0.4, 17.6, 17.4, 18.1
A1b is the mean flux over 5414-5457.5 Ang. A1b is 18.6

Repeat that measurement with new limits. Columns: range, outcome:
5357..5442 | 17.6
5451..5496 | 16.8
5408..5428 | 18.2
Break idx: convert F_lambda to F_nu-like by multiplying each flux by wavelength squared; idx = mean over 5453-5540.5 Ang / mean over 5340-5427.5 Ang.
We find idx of 1.0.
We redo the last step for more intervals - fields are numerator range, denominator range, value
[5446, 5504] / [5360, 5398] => 1.03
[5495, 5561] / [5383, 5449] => 1.06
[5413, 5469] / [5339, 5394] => 1.08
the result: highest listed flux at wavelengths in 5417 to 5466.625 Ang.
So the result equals 33.1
